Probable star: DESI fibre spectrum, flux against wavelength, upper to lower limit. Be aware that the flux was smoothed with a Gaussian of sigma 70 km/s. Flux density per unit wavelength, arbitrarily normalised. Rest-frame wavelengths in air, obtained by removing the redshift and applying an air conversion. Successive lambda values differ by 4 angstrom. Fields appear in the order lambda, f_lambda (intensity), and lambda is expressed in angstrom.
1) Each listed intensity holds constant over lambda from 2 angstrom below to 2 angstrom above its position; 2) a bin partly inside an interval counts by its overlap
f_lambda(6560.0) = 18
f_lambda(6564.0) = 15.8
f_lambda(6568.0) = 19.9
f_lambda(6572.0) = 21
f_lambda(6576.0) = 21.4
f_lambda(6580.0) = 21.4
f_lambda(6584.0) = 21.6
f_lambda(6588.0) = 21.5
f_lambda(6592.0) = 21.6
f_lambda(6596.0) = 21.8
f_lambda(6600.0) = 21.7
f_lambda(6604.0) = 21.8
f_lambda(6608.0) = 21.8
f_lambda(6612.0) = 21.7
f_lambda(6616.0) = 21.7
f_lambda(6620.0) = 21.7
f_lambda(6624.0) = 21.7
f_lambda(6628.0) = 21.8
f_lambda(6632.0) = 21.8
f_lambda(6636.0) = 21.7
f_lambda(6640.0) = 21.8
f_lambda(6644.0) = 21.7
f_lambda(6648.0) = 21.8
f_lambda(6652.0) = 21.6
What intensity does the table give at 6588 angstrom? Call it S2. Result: 21.5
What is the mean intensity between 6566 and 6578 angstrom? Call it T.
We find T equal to 20.8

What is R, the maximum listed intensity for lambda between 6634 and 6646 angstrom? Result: 21.8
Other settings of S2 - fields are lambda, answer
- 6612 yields 21.7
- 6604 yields 21.8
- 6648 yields 21.8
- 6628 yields 21.8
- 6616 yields 21.7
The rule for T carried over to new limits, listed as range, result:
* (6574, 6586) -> 21.5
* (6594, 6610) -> 21.8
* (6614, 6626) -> 21.7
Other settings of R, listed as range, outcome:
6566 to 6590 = 21.6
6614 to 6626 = 21.7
